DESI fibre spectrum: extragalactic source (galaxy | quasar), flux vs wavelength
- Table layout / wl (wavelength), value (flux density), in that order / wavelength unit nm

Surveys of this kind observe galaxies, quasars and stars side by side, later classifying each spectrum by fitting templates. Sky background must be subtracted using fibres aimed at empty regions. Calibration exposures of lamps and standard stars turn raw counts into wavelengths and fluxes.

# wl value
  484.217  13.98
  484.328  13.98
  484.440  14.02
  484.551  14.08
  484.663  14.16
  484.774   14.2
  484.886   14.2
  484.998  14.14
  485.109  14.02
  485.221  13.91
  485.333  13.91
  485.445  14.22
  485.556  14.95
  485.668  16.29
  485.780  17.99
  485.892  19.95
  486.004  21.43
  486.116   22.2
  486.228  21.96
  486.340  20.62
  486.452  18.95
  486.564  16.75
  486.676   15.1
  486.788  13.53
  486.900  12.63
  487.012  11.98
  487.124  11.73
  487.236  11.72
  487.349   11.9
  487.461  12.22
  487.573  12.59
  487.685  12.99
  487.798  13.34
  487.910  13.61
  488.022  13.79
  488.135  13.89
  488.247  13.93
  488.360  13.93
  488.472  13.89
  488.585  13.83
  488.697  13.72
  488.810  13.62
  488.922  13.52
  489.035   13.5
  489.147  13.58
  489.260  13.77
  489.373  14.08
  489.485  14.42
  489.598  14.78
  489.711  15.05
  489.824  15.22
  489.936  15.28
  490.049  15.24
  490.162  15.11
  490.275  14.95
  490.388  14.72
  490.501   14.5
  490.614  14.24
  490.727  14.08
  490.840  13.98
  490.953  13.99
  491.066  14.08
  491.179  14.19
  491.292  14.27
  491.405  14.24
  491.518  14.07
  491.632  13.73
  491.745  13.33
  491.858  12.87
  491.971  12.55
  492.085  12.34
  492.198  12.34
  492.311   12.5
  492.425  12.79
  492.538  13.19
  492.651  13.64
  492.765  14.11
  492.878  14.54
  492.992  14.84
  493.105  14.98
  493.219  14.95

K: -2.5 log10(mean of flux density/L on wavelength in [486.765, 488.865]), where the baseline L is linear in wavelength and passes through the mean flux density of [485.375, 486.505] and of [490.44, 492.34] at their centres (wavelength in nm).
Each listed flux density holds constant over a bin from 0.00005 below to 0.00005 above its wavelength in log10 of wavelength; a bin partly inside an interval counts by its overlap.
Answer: 0.28 mag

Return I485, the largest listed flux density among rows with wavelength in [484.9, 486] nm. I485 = 19.95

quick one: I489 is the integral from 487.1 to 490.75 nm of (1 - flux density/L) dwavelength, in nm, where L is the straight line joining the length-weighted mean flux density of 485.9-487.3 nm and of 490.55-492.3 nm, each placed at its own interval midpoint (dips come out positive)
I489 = 0.30 nm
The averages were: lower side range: 16.6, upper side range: 13.6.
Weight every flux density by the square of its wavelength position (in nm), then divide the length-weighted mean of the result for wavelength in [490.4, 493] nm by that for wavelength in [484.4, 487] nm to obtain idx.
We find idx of 0.9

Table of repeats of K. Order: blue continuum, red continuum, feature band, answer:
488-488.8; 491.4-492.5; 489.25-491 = -0.09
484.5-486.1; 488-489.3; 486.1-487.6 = -0.02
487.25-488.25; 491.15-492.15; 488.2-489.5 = -0.05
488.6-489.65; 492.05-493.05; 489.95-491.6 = -0.06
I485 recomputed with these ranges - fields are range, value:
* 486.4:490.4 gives 18.95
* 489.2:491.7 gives 15.28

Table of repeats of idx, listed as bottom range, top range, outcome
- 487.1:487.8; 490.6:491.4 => 1.17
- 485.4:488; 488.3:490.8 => 0.93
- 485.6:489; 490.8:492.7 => 0.91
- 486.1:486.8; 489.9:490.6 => 0.82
